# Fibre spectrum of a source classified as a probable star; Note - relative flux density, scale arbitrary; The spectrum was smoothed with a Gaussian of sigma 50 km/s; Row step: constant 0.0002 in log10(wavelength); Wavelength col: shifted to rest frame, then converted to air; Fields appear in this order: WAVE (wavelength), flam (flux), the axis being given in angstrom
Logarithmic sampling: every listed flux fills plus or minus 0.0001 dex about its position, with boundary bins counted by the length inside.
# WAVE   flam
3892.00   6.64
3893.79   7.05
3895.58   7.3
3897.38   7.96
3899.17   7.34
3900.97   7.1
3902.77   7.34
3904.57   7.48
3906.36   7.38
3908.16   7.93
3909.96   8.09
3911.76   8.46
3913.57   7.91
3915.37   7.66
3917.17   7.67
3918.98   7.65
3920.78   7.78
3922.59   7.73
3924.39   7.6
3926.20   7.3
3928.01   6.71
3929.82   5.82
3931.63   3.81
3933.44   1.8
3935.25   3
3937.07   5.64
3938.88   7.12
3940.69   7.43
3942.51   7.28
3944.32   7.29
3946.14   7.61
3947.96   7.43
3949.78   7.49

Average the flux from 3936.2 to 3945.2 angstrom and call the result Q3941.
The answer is 6.96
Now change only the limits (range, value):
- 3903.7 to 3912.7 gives 7.87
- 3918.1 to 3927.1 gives 7.62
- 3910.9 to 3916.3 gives 8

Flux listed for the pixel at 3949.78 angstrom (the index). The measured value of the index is 7.49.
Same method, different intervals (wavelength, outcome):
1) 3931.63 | 3.81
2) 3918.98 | 7.65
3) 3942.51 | 7.28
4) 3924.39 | 7.6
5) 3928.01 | 6.71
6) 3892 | 6.64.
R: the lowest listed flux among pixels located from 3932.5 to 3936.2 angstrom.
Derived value 1.8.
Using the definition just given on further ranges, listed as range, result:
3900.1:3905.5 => 7.1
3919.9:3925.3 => 7.6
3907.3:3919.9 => 7.65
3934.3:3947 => 3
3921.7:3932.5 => 3.81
